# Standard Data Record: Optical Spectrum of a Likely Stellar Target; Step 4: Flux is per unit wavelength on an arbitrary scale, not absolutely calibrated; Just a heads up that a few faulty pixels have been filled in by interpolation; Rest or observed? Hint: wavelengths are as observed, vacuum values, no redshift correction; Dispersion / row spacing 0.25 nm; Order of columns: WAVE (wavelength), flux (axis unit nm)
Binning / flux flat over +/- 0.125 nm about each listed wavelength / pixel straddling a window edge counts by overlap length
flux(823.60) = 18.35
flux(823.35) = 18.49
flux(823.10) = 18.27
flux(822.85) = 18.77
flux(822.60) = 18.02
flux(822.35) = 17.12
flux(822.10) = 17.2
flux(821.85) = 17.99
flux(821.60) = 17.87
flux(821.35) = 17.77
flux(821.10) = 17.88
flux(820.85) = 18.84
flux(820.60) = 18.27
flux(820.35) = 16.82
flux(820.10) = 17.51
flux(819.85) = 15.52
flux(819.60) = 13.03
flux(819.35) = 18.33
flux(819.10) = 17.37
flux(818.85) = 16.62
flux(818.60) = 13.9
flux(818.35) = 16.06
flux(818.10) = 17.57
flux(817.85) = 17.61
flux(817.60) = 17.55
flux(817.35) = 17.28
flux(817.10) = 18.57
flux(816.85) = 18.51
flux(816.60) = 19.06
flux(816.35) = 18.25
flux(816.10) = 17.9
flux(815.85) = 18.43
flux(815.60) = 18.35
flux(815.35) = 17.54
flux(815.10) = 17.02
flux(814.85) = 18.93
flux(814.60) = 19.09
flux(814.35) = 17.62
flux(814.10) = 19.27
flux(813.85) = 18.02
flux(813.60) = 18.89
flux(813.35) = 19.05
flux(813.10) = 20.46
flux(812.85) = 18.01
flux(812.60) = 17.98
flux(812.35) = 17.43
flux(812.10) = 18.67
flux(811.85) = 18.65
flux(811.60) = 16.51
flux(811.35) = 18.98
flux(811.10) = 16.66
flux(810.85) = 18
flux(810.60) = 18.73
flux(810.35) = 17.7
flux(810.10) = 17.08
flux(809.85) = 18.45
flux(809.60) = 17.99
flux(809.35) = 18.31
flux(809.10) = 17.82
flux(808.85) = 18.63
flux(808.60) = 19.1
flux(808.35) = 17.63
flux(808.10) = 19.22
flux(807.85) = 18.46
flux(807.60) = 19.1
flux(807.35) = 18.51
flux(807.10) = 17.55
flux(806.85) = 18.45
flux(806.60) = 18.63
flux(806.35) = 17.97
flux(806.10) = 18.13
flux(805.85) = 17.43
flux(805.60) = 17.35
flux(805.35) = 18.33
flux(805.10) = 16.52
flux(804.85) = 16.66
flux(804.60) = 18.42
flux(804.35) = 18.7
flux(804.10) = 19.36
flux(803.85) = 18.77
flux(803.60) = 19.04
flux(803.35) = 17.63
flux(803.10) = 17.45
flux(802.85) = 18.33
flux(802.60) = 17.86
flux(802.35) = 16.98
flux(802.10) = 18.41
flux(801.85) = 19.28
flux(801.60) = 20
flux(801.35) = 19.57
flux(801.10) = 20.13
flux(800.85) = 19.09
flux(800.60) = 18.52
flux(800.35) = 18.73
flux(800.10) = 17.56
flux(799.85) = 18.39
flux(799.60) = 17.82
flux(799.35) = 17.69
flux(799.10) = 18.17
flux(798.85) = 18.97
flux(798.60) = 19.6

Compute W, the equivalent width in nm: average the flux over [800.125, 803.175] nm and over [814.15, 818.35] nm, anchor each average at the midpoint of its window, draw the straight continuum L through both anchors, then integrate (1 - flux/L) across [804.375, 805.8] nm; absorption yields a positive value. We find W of 0.08 nm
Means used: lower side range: 18.7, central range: 17.5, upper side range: 18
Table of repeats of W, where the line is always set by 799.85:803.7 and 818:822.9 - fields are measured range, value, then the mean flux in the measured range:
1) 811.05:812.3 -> -0.01 nm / 17.9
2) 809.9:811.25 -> 0.01 nm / 17.7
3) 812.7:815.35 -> -0.15 nm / 18.6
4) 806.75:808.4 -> -0.03 nm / 18.5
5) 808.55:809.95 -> -0.03 nm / 18.3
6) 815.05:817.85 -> -0.10 nm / 18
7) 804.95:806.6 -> 0.05 nm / 17.7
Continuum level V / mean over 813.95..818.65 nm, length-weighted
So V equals 17.9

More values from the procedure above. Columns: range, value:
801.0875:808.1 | 18.3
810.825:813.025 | 17.9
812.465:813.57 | 18.9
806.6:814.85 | 18.3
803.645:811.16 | 18.1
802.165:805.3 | 18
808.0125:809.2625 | 18.5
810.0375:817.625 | 18.2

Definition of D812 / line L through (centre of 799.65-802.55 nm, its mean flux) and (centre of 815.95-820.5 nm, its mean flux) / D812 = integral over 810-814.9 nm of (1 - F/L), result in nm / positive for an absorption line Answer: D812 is -0.18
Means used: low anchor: 18.7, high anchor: 17.1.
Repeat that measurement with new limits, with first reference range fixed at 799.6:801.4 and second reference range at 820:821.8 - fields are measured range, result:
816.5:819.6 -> 0.139 nm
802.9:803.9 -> 0.023 nm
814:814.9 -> -0.027 nm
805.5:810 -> 0.043 nm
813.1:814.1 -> -0.043 nm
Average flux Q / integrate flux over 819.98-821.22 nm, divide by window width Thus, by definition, 17.9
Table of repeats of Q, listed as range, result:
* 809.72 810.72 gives 18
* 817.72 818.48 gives 17.1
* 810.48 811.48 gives 18.1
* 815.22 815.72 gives 17.9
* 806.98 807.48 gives 18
